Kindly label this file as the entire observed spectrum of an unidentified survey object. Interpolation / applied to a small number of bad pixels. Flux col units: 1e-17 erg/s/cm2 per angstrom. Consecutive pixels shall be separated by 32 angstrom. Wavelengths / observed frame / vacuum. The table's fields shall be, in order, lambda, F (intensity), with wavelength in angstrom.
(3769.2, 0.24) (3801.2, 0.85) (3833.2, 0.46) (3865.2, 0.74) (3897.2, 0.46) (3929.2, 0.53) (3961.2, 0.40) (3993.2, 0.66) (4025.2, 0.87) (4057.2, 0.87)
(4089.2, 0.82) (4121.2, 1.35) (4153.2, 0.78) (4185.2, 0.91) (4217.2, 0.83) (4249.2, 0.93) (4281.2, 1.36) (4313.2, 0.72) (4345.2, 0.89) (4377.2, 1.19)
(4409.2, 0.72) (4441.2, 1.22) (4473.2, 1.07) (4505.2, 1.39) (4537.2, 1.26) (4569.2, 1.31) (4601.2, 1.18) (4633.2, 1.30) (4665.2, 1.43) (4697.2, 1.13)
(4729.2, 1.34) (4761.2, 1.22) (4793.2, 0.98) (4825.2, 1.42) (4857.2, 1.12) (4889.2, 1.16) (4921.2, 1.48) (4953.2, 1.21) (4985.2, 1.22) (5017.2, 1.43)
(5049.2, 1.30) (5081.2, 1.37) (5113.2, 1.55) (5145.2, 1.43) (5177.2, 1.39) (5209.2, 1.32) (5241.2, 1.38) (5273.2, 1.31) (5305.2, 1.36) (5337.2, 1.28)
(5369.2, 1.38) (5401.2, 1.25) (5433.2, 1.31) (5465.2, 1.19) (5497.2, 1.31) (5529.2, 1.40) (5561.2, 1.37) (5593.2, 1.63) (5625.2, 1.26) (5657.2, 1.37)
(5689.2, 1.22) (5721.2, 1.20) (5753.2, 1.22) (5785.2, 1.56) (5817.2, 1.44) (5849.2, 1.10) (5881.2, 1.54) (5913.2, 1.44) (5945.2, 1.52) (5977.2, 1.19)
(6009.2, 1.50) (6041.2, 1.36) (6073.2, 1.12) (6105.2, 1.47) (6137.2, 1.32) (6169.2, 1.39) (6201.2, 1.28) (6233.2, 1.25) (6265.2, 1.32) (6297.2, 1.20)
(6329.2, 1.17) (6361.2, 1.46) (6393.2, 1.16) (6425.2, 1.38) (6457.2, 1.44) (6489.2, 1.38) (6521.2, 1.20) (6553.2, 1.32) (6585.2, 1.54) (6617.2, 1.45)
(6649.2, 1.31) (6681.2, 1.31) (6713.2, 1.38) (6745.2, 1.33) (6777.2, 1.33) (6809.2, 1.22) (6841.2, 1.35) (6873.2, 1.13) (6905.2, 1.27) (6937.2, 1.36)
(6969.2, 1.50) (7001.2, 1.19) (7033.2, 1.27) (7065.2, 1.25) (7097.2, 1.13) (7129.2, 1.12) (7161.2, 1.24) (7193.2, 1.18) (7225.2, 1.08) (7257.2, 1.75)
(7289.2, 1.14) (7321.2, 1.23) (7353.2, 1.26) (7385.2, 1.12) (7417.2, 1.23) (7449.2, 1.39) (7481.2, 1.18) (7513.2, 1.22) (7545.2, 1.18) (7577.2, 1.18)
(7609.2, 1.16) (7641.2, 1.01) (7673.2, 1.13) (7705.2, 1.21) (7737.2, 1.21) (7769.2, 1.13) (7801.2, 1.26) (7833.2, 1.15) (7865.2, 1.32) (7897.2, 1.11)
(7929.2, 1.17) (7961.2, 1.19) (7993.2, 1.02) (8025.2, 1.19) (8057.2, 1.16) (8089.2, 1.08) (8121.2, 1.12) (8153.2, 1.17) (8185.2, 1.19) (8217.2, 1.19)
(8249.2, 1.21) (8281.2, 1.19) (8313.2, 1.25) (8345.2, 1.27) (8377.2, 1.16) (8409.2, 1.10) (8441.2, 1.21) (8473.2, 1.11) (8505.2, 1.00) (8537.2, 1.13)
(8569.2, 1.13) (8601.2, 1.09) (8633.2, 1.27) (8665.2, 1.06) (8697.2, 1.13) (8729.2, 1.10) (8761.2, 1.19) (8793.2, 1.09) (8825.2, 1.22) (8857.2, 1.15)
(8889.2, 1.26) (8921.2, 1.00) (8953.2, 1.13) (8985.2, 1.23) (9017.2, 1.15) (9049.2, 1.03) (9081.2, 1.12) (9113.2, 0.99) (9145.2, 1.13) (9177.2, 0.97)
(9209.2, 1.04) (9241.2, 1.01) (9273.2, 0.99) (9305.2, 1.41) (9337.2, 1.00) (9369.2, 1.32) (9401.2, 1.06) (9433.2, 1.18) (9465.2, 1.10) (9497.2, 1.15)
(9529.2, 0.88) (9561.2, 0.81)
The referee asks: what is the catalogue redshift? 0.108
